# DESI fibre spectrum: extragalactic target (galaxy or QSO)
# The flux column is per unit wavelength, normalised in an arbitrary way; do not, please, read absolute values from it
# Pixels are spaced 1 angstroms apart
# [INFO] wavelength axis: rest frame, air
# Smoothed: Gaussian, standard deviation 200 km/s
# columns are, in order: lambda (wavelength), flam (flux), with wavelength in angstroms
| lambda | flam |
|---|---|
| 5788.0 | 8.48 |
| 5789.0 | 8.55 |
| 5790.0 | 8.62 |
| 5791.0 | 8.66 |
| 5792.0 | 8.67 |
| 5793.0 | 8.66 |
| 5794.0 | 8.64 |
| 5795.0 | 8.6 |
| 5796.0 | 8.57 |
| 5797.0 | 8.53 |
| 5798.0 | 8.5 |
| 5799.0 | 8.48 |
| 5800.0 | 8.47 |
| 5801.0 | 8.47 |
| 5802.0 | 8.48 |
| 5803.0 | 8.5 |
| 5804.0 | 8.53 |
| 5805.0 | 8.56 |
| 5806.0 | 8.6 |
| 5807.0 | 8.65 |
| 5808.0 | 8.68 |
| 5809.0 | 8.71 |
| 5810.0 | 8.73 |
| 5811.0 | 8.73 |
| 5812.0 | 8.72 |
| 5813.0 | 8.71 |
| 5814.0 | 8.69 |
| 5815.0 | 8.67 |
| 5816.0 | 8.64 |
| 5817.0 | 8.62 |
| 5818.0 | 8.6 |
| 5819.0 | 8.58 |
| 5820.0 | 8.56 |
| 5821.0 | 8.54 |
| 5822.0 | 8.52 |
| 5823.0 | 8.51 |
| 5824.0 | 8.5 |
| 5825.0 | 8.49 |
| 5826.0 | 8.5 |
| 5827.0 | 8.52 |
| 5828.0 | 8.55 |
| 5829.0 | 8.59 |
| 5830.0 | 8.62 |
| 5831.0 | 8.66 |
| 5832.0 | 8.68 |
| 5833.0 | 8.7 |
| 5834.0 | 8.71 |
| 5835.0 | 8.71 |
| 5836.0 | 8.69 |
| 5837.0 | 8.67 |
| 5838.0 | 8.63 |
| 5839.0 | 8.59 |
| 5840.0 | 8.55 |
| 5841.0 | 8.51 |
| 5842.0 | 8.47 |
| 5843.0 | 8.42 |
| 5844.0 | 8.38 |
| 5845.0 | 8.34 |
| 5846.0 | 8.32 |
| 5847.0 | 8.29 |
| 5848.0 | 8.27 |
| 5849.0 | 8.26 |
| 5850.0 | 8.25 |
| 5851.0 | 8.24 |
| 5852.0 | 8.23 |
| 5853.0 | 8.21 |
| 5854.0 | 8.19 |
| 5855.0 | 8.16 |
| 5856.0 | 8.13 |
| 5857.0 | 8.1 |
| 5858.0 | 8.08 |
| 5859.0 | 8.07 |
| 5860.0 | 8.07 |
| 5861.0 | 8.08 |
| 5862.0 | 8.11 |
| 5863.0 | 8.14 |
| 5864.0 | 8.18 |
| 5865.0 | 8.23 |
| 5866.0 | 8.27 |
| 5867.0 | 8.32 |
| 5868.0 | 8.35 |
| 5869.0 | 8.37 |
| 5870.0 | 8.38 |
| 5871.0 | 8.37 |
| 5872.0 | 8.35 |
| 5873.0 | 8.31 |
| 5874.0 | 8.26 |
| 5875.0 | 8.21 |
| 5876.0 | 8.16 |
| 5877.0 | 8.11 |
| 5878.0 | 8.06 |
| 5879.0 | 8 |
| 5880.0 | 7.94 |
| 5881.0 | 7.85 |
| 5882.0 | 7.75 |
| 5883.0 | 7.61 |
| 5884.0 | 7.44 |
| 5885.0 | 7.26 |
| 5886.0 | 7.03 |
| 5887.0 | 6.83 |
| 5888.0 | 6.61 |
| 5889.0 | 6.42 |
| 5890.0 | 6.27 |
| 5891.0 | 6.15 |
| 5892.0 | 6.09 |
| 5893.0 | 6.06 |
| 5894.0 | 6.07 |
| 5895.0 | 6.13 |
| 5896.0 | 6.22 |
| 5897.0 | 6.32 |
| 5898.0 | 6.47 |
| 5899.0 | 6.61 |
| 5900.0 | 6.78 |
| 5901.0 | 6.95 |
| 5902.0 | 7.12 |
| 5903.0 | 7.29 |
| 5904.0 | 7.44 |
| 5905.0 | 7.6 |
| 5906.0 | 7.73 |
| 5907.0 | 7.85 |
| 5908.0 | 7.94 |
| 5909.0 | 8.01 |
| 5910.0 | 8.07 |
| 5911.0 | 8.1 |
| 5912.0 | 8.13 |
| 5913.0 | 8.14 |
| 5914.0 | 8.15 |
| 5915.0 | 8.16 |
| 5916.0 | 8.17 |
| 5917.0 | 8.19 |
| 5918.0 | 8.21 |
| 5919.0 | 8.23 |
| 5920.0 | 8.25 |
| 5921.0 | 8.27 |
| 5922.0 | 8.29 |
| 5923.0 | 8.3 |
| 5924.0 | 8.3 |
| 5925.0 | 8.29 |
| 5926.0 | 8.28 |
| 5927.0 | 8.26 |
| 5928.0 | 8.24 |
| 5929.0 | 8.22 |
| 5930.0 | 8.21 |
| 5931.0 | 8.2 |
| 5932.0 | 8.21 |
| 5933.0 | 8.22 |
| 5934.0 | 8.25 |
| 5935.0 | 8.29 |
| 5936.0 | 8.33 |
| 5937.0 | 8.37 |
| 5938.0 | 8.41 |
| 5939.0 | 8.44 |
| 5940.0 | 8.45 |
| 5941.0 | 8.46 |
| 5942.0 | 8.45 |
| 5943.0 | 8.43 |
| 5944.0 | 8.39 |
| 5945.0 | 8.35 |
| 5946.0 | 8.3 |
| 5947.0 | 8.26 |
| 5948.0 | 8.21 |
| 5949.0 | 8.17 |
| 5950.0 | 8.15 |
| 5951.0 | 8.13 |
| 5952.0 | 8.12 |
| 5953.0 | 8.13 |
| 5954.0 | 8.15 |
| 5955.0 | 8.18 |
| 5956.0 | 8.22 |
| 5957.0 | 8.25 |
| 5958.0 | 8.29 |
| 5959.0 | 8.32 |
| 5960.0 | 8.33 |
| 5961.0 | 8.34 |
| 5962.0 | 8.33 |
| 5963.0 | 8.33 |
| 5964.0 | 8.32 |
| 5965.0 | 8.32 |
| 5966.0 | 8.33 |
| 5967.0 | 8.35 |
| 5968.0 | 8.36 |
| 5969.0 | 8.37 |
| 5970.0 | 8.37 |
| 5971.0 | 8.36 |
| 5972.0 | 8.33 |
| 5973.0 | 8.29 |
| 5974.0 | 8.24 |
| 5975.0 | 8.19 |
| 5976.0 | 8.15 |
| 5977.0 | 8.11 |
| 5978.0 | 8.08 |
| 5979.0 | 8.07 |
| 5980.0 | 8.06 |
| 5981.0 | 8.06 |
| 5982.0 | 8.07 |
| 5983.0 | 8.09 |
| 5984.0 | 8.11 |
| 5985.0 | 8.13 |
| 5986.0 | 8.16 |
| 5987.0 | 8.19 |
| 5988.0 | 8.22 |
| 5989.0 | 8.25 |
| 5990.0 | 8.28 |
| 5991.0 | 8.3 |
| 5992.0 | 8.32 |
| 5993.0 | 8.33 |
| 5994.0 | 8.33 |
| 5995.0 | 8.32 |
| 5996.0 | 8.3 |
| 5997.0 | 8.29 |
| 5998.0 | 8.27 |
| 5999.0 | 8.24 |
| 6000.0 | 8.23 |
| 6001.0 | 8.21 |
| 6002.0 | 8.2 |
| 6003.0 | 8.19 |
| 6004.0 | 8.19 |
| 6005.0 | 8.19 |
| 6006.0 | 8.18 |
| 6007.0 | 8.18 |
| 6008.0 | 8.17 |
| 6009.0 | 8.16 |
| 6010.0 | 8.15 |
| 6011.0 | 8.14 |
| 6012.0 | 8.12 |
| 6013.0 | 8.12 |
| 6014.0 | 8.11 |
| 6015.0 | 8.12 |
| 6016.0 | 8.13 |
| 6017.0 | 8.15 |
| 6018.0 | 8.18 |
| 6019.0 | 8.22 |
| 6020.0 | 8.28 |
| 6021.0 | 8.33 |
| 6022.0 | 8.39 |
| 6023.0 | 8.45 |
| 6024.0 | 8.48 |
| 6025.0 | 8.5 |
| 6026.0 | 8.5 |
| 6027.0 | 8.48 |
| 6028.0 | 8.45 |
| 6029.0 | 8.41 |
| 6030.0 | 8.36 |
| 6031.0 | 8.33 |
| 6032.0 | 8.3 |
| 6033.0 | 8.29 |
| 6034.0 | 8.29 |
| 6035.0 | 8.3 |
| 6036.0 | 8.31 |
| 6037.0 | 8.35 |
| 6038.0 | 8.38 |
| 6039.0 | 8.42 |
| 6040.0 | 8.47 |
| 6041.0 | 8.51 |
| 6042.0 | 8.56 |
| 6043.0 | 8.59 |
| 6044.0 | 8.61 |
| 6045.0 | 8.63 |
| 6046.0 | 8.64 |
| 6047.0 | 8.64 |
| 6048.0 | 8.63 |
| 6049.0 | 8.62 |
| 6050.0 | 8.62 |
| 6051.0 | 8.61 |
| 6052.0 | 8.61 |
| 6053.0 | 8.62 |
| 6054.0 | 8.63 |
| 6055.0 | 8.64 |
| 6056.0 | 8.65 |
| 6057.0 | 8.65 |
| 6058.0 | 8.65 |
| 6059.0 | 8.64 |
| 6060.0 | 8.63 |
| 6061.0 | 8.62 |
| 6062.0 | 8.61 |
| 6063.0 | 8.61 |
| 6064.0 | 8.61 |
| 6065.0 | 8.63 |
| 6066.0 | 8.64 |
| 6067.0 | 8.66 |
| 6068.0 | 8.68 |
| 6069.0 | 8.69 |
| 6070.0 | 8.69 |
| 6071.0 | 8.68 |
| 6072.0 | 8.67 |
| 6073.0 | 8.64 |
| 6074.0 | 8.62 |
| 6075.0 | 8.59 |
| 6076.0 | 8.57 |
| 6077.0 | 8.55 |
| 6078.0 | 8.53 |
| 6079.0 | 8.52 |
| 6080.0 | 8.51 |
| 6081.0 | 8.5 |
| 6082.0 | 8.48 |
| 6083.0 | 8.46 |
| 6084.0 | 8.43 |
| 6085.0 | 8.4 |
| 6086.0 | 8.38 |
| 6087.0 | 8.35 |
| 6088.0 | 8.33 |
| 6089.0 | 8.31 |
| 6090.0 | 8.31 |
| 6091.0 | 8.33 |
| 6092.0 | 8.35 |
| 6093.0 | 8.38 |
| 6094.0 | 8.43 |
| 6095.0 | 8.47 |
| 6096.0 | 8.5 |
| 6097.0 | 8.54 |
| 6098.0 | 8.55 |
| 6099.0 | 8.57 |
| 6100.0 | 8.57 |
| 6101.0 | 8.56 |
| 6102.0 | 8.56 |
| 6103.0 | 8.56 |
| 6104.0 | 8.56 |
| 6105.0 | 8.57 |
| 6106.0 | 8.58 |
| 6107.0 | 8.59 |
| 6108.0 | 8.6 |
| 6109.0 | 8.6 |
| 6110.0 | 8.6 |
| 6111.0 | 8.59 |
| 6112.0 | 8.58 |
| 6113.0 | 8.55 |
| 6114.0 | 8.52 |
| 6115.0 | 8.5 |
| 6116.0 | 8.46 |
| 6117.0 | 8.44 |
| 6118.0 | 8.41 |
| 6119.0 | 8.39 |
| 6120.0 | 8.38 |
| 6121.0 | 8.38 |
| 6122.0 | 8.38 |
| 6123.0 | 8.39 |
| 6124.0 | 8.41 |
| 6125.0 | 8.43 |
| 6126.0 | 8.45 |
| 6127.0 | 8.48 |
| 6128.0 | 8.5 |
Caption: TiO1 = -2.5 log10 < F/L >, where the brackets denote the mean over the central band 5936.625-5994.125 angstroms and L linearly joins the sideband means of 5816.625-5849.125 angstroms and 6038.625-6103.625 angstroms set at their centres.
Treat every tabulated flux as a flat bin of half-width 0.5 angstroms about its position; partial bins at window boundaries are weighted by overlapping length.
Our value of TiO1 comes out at 0.037 mag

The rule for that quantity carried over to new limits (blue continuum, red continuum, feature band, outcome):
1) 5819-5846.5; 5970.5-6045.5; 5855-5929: 0.100 mag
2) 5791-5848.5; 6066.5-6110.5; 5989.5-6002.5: 0.034 mag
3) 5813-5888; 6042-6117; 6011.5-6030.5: 0.023 mag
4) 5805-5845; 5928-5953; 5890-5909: 0.223 mag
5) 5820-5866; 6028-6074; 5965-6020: 0.039 mag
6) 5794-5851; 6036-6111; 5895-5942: 0.085 mag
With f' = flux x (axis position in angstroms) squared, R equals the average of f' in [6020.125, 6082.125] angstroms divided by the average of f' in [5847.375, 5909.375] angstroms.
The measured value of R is 1.2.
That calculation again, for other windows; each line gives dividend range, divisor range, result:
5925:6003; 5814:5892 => 1.05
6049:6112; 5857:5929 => 1.18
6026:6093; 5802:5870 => 1.09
